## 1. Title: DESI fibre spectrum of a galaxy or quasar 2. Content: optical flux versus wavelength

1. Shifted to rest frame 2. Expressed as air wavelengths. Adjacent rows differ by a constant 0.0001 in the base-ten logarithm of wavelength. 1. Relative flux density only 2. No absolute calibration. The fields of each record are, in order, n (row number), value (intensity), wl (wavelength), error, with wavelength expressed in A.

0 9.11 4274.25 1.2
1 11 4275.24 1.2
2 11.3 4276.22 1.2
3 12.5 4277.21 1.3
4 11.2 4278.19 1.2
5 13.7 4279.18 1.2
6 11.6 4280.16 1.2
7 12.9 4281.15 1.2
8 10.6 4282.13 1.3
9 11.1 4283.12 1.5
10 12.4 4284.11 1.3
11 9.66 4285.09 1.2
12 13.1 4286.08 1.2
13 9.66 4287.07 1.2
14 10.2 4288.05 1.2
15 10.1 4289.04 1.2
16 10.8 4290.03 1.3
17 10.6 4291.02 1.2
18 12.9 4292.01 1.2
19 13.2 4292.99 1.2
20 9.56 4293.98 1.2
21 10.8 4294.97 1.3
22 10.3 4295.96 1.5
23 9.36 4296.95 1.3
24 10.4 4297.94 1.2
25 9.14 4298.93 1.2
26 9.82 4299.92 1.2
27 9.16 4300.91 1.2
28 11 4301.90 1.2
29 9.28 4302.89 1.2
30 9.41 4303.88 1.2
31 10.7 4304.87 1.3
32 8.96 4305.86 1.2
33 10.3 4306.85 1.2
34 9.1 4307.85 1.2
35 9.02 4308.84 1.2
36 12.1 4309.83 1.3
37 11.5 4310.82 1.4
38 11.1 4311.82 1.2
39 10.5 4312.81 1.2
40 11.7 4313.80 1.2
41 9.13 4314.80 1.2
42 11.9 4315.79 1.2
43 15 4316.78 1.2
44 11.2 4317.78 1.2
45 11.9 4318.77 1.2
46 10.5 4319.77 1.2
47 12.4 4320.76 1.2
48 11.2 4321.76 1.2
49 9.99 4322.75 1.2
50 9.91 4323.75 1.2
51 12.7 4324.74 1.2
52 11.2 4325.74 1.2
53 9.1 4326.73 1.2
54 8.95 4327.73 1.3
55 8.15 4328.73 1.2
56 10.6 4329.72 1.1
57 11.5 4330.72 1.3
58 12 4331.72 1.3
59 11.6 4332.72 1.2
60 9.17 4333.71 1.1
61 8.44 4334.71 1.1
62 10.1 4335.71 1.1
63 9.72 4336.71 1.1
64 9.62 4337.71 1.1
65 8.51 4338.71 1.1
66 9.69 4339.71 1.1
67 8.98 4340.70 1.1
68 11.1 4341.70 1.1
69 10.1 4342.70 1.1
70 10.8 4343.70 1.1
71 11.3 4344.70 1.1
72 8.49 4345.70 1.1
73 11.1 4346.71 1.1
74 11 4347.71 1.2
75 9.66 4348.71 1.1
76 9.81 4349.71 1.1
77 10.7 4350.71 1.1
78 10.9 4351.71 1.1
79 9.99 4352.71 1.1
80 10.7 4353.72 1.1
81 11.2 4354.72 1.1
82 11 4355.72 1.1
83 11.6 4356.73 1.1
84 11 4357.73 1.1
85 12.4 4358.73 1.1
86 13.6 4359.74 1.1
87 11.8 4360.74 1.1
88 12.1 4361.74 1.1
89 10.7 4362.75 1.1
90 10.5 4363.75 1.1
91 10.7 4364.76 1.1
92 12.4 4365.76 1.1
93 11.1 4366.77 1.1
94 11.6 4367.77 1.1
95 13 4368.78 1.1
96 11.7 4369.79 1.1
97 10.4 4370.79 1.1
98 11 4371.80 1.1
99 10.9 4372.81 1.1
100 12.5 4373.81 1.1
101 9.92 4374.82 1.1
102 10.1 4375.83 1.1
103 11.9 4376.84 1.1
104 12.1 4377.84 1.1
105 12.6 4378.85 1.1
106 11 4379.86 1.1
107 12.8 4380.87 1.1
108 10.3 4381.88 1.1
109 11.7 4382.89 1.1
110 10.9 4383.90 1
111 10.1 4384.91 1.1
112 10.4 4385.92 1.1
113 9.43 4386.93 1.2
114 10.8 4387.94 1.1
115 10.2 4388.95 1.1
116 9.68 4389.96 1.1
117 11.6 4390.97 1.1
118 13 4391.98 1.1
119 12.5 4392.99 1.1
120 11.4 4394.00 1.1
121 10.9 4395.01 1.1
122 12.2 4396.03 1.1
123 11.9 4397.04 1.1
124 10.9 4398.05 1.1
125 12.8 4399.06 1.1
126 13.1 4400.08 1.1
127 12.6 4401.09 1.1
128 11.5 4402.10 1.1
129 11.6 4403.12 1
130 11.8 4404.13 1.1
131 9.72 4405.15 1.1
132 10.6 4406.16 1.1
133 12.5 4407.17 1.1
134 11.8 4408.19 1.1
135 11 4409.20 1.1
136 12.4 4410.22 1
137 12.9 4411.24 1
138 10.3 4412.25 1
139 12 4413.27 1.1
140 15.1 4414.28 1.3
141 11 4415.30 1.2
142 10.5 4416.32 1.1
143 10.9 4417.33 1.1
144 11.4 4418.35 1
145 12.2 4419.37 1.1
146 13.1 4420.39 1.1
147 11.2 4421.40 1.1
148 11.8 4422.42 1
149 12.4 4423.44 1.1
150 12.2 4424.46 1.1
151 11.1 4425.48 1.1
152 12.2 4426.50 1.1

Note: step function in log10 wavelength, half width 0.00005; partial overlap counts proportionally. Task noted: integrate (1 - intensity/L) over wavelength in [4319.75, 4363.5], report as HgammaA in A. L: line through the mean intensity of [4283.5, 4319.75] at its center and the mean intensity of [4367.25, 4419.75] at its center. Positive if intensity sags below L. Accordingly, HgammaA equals 1.8 A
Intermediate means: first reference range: 10.7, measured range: 10.6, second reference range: 11.5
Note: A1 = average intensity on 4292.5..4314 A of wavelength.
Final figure 10.3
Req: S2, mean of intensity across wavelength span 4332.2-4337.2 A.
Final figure 9.81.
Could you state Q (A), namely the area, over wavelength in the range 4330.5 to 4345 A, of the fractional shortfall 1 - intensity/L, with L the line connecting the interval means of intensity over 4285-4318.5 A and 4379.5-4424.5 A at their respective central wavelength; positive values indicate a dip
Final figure 1.1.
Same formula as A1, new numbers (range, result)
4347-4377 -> 11.2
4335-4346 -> 9.86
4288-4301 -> 10.5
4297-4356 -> 10.4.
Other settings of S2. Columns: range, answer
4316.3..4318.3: 13.1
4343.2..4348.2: 10.5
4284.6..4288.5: 10.7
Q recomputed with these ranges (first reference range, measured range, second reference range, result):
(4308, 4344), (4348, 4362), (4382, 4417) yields -0.3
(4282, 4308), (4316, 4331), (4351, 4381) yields -0.2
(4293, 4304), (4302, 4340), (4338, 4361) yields -0.7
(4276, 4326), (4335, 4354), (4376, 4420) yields 1.9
